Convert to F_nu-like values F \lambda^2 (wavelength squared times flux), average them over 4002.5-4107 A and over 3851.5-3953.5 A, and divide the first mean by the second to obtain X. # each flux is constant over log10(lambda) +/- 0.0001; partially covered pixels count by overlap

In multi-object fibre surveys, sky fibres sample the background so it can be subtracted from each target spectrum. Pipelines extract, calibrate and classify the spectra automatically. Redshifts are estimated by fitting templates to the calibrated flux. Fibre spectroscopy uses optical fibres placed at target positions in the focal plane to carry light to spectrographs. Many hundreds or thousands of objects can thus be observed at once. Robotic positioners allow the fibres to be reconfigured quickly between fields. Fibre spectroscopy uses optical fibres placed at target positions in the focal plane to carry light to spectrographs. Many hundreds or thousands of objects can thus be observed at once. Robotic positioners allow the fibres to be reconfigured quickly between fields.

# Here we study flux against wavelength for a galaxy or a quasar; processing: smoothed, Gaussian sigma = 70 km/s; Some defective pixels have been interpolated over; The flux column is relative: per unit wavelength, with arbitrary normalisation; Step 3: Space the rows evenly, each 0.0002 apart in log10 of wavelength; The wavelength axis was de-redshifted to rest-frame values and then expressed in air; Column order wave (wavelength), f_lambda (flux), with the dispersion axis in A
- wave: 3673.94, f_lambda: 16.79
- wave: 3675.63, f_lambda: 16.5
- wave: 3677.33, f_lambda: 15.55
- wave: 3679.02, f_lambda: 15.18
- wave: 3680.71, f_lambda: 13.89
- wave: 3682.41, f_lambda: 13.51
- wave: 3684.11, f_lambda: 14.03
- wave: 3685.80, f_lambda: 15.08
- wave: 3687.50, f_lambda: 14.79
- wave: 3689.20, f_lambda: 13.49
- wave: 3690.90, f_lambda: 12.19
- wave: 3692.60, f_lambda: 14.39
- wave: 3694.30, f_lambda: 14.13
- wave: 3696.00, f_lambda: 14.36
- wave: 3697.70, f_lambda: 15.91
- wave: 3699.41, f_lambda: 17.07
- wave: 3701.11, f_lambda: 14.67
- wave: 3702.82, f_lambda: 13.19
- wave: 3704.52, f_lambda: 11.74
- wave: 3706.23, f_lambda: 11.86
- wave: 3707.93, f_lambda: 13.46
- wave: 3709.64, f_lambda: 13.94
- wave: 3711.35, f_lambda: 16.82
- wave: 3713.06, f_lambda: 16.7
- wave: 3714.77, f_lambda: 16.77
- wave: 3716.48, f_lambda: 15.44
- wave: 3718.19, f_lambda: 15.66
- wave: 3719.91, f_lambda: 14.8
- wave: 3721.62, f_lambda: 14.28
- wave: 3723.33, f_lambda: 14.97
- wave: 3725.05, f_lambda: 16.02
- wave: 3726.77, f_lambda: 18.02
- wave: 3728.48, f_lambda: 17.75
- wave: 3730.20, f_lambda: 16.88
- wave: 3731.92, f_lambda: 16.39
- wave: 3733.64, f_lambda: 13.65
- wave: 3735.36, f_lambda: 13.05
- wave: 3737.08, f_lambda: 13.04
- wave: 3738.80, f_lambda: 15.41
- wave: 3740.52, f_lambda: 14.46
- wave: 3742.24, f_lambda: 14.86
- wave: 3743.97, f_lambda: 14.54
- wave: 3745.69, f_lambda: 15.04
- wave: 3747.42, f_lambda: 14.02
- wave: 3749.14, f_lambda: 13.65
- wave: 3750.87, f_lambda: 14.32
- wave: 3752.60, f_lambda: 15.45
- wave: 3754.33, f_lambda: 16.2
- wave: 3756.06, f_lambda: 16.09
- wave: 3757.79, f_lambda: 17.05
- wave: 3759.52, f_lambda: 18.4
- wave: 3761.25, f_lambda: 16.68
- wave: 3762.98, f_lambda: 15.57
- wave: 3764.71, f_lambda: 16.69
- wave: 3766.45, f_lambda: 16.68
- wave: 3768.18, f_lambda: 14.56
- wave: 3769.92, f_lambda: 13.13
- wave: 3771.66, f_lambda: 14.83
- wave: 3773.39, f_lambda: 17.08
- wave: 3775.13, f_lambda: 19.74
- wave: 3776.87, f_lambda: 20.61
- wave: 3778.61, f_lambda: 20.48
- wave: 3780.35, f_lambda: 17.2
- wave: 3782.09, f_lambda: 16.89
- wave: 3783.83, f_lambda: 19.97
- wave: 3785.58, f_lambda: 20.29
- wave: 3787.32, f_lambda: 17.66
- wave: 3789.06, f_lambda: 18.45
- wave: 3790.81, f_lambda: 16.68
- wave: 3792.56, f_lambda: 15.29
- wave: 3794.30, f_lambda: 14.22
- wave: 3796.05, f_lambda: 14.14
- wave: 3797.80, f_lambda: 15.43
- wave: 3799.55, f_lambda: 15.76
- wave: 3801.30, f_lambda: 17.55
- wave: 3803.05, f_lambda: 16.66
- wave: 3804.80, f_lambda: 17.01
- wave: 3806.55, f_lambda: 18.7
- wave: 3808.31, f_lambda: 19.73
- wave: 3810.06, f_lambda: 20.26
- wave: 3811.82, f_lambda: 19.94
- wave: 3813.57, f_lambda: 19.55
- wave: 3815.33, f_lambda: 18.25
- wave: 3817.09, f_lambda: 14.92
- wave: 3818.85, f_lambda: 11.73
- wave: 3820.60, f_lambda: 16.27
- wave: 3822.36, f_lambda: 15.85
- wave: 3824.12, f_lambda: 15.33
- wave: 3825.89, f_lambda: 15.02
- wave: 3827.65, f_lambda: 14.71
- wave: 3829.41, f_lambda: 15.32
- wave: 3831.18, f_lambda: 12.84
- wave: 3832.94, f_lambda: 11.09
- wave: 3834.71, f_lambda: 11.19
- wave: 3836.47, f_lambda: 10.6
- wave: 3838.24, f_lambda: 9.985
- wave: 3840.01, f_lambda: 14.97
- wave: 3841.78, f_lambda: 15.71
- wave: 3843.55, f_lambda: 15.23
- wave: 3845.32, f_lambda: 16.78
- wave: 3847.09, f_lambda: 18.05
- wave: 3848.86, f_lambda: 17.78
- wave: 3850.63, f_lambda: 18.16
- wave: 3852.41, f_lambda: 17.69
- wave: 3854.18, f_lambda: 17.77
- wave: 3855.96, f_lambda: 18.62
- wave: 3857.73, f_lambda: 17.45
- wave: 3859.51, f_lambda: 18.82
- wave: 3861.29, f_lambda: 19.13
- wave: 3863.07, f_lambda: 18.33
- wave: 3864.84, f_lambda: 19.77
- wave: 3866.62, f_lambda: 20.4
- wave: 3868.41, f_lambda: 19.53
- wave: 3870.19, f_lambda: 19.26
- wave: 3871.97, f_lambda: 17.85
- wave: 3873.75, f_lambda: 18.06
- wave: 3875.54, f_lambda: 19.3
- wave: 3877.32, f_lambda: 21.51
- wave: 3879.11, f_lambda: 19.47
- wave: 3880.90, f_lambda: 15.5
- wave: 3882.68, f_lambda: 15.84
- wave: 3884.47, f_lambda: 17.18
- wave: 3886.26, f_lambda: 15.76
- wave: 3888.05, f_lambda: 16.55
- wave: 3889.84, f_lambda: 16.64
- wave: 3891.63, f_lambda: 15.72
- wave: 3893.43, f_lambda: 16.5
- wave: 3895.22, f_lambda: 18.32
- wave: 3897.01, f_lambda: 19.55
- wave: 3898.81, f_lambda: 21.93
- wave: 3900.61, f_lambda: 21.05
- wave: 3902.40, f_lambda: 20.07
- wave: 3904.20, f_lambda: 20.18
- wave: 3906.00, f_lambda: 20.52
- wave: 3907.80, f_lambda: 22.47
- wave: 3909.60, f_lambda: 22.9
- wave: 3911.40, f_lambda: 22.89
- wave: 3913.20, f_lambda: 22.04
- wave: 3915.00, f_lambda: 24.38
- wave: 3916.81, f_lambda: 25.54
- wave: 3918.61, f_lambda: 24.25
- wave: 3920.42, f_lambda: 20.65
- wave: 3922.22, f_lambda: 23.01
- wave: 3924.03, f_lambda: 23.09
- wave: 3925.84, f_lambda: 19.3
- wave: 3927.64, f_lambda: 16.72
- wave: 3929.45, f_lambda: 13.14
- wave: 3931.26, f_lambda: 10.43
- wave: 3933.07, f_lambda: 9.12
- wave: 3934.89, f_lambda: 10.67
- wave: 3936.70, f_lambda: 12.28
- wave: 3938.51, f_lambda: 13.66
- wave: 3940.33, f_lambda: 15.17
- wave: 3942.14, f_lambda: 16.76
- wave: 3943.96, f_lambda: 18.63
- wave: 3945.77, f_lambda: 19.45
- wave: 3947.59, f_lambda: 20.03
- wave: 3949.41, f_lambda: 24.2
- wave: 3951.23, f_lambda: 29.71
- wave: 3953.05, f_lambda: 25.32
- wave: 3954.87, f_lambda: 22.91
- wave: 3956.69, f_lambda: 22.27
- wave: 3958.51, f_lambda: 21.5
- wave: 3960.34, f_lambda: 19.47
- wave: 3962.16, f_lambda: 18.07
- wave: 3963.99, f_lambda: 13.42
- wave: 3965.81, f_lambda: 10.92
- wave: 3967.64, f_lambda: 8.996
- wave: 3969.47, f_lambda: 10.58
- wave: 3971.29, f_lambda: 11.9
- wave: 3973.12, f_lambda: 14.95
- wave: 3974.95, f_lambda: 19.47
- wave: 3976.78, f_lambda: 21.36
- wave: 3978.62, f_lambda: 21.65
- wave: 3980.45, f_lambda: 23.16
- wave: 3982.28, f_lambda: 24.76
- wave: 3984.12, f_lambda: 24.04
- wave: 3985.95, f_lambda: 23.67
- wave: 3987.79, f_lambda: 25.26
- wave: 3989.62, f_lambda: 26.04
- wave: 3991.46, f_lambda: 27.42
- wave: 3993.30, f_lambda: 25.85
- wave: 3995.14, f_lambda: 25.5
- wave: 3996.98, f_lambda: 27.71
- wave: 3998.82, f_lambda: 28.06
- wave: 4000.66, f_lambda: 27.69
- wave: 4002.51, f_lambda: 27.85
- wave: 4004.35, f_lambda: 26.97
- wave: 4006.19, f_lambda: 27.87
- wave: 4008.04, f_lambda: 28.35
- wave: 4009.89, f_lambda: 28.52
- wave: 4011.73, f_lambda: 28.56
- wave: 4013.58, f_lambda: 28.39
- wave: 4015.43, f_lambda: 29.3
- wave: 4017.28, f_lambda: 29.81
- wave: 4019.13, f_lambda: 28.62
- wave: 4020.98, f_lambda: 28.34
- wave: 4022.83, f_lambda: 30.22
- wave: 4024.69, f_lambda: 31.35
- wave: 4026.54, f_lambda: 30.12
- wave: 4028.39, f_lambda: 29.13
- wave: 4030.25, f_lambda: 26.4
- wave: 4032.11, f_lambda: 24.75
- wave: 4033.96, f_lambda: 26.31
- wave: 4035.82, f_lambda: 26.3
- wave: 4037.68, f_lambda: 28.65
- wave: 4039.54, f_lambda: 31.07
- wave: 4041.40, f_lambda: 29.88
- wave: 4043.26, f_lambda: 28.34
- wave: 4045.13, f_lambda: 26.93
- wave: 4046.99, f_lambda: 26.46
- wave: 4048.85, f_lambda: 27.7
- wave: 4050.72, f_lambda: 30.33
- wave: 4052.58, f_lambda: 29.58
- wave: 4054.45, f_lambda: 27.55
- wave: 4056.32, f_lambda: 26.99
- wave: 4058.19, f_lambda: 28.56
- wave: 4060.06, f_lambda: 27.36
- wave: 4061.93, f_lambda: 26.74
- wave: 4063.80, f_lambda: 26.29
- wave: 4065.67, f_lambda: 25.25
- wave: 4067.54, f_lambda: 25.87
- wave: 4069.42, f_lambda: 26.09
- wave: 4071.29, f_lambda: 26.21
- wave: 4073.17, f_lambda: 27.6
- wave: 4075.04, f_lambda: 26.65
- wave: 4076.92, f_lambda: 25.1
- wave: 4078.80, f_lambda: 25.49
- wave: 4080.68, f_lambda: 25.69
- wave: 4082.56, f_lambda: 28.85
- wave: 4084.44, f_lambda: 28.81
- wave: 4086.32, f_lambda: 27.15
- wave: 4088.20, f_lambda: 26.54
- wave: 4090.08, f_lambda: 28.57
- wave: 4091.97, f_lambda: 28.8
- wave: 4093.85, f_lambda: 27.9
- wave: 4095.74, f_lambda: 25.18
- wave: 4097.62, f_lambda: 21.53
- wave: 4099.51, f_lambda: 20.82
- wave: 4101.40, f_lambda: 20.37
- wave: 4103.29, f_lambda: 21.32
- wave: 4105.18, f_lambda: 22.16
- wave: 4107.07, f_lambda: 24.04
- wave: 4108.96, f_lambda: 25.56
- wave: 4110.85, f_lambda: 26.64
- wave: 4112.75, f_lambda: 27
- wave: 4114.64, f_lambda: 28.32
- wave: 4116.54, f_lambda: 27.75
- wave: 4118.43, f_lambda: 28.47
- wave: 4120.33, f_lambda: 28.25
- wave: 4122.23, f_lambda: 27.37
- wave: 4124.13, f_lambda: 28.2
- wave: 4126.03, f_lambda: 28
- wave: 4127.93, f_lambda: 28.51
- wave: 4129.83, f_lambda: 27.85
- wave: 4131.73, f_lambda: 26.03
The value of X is 1.55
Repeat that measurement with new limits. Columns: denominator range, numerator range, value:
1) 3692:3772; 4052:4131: 2.09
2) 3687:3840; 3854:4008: 1.40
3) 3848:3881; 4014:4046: 1.66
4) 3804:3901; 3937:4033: 1.47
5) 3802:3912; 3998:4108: 1.71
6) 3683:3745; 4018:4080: 2.21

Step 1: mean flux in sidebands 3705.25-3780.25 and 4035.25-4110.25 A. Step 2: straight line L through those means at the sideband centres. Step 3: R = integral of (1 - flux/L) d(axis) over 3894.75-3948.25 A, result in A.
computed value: 6.4 A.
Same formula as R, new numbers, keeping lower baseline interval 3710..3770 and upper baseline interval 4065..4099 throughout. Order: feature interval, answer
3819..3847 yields 6.6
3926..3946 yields 7.0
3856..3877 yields 0.7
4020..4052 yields -4.4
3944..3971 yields 4.3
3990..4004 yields -2.0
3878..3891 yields 2.2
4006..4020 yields -2.6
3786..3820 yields 1.1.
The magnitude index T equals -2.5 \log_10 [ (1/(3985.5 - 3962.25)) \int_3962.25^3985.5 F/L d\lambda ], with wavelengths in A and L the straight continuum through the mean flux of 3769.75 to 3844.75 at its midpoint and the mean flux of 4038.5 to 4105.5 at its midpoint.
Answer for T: 0.30 mag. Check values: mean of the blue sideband 16.2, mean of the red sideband 26.6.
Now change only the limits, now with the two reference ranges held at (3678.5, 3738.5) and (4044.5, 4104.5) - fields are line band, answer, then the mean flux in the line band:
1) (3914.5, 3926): -0.077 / 23.1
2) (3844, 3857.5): 0.090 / 17.7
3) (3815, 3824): 0.199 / 15.2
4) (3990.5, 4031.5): -0.161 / 28.2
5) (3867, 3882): 0.067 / 18.8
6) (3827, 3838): 0.443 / 12.4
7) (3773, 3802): -0.015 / 17.5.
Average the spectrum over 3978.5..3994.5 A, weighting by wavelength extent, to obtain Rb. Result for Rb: 24.8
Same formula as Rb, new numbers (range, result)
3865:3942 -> 18.5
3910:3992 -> 19.4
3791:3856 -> 15.9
